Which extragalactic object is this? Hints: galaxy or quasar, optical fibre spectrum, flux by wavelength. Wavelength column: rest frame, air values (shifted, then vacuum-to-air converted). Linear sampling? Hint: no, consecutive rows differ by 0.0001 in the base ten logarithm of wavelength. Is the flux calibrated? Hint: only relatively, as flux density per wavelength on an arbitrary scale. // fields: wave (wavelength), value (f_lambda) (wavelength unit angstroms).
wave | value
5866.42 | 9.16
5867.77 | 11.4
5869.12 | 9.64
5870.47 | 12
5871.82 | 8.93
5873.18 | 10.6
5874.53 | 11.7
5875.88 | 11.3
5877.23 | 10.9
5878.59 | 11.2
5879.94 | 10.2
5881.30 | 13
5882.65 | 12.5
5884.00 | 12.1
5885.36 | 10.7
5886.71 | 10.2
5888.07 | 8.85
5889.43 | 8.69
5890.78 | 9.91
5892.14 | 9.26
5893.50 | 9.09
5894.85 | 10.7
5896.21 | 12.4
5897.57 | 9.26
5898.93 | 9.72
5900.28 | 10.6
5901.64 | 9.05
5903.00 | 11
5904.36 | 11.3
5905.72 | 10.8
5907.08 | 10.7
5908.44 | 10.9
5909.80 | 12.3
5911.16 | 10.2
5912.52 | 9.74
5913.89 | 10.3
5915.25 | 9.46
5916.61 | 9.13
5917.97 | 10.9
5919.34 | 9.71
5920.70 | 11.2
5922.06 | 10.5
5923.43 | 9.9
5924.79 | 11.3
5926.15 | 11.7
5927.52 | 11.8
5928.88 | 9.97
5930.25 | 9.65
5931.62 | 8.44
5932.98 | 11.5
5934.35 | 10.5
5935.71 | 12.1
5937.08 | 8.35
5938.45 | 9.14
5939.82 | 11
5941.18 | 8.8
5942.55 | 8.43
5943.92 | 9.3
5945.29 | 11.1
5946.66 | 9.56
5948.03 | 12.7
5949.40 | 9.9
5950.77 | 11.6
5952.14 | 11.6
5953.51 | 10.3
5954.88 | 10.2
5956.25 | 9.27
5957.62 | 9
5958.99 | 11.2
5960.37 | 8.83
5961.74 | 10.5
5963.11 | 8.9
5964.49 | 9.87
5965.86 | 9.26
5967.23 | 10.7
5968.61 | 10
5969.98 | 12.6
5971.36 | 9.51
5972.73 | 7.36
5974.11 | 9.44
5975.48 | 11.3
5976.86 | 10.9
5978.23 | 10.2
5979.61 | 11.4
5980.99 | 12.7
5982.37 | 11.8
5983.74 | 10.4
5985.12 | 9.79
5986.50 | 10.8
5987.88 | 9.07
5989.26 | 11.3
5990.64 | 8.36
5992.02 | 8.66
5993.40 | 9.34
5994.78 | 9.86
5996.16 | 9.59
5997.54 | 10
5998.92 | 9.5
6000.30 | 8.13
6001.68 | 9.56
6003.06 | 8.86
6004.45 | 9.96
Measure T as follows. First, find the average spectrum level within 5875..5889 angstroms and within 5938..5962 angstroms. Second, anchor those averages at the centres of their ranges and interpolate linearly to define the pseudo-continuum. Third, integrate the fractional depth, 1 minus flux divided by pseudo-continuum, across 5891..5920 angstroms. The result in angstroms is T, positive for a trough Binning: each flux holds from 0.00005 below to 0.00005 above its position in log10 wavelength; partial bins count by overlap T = 1.2 angstroms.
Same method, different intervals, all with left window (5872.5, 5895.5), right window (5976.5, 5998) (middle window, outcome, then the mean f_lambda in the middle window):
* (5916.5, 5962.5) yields 0.68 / 10.3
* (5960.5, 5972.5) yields 0.39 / 10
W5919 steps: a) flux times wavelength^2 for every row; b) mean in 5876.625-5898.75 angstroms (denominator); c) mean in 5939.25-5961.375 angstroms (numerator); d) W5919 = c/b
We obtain 0.99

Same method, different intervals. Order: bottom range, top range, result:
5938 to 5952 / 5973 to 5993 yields 1.03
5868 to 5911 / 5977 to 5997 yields 1.00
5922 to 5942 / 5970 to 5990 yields 1.04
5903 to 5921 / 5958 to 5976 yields 0.96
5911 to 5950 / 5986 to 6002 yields 0.95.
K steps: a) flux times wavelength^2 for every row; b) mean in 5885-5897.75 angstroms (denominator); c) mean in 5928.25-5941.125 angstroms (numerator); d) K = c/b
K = 1.0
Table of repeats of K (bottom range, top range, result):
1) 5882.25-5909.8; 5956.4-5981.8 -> 1.00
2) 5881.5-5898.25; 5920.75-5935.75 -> 1.04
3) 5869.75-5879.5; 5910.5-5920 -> 0.92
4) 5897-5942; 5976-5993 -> 1.03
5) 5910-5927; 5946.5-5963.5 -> 1.00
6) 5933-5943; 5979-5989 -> 1.11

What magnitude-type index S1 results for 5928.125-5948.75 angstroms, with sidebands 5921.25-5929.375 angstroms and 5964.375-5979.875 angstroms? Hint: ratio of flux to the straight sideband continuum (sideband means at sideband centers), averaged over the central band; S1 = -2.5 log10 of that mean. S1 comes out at 0.07 mag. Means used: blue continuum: 10.9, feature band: 10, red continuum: 10.2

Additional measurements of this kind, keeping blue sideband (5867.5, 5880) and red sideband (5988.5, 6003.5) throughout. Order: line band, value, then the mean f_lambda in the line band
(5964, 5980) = -0.06 mag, 10.2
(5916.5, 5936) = -0.04 mag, 10.6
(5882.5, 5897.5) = 0.03 mag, 10.3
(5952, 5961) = -0.01 mag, 9.97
